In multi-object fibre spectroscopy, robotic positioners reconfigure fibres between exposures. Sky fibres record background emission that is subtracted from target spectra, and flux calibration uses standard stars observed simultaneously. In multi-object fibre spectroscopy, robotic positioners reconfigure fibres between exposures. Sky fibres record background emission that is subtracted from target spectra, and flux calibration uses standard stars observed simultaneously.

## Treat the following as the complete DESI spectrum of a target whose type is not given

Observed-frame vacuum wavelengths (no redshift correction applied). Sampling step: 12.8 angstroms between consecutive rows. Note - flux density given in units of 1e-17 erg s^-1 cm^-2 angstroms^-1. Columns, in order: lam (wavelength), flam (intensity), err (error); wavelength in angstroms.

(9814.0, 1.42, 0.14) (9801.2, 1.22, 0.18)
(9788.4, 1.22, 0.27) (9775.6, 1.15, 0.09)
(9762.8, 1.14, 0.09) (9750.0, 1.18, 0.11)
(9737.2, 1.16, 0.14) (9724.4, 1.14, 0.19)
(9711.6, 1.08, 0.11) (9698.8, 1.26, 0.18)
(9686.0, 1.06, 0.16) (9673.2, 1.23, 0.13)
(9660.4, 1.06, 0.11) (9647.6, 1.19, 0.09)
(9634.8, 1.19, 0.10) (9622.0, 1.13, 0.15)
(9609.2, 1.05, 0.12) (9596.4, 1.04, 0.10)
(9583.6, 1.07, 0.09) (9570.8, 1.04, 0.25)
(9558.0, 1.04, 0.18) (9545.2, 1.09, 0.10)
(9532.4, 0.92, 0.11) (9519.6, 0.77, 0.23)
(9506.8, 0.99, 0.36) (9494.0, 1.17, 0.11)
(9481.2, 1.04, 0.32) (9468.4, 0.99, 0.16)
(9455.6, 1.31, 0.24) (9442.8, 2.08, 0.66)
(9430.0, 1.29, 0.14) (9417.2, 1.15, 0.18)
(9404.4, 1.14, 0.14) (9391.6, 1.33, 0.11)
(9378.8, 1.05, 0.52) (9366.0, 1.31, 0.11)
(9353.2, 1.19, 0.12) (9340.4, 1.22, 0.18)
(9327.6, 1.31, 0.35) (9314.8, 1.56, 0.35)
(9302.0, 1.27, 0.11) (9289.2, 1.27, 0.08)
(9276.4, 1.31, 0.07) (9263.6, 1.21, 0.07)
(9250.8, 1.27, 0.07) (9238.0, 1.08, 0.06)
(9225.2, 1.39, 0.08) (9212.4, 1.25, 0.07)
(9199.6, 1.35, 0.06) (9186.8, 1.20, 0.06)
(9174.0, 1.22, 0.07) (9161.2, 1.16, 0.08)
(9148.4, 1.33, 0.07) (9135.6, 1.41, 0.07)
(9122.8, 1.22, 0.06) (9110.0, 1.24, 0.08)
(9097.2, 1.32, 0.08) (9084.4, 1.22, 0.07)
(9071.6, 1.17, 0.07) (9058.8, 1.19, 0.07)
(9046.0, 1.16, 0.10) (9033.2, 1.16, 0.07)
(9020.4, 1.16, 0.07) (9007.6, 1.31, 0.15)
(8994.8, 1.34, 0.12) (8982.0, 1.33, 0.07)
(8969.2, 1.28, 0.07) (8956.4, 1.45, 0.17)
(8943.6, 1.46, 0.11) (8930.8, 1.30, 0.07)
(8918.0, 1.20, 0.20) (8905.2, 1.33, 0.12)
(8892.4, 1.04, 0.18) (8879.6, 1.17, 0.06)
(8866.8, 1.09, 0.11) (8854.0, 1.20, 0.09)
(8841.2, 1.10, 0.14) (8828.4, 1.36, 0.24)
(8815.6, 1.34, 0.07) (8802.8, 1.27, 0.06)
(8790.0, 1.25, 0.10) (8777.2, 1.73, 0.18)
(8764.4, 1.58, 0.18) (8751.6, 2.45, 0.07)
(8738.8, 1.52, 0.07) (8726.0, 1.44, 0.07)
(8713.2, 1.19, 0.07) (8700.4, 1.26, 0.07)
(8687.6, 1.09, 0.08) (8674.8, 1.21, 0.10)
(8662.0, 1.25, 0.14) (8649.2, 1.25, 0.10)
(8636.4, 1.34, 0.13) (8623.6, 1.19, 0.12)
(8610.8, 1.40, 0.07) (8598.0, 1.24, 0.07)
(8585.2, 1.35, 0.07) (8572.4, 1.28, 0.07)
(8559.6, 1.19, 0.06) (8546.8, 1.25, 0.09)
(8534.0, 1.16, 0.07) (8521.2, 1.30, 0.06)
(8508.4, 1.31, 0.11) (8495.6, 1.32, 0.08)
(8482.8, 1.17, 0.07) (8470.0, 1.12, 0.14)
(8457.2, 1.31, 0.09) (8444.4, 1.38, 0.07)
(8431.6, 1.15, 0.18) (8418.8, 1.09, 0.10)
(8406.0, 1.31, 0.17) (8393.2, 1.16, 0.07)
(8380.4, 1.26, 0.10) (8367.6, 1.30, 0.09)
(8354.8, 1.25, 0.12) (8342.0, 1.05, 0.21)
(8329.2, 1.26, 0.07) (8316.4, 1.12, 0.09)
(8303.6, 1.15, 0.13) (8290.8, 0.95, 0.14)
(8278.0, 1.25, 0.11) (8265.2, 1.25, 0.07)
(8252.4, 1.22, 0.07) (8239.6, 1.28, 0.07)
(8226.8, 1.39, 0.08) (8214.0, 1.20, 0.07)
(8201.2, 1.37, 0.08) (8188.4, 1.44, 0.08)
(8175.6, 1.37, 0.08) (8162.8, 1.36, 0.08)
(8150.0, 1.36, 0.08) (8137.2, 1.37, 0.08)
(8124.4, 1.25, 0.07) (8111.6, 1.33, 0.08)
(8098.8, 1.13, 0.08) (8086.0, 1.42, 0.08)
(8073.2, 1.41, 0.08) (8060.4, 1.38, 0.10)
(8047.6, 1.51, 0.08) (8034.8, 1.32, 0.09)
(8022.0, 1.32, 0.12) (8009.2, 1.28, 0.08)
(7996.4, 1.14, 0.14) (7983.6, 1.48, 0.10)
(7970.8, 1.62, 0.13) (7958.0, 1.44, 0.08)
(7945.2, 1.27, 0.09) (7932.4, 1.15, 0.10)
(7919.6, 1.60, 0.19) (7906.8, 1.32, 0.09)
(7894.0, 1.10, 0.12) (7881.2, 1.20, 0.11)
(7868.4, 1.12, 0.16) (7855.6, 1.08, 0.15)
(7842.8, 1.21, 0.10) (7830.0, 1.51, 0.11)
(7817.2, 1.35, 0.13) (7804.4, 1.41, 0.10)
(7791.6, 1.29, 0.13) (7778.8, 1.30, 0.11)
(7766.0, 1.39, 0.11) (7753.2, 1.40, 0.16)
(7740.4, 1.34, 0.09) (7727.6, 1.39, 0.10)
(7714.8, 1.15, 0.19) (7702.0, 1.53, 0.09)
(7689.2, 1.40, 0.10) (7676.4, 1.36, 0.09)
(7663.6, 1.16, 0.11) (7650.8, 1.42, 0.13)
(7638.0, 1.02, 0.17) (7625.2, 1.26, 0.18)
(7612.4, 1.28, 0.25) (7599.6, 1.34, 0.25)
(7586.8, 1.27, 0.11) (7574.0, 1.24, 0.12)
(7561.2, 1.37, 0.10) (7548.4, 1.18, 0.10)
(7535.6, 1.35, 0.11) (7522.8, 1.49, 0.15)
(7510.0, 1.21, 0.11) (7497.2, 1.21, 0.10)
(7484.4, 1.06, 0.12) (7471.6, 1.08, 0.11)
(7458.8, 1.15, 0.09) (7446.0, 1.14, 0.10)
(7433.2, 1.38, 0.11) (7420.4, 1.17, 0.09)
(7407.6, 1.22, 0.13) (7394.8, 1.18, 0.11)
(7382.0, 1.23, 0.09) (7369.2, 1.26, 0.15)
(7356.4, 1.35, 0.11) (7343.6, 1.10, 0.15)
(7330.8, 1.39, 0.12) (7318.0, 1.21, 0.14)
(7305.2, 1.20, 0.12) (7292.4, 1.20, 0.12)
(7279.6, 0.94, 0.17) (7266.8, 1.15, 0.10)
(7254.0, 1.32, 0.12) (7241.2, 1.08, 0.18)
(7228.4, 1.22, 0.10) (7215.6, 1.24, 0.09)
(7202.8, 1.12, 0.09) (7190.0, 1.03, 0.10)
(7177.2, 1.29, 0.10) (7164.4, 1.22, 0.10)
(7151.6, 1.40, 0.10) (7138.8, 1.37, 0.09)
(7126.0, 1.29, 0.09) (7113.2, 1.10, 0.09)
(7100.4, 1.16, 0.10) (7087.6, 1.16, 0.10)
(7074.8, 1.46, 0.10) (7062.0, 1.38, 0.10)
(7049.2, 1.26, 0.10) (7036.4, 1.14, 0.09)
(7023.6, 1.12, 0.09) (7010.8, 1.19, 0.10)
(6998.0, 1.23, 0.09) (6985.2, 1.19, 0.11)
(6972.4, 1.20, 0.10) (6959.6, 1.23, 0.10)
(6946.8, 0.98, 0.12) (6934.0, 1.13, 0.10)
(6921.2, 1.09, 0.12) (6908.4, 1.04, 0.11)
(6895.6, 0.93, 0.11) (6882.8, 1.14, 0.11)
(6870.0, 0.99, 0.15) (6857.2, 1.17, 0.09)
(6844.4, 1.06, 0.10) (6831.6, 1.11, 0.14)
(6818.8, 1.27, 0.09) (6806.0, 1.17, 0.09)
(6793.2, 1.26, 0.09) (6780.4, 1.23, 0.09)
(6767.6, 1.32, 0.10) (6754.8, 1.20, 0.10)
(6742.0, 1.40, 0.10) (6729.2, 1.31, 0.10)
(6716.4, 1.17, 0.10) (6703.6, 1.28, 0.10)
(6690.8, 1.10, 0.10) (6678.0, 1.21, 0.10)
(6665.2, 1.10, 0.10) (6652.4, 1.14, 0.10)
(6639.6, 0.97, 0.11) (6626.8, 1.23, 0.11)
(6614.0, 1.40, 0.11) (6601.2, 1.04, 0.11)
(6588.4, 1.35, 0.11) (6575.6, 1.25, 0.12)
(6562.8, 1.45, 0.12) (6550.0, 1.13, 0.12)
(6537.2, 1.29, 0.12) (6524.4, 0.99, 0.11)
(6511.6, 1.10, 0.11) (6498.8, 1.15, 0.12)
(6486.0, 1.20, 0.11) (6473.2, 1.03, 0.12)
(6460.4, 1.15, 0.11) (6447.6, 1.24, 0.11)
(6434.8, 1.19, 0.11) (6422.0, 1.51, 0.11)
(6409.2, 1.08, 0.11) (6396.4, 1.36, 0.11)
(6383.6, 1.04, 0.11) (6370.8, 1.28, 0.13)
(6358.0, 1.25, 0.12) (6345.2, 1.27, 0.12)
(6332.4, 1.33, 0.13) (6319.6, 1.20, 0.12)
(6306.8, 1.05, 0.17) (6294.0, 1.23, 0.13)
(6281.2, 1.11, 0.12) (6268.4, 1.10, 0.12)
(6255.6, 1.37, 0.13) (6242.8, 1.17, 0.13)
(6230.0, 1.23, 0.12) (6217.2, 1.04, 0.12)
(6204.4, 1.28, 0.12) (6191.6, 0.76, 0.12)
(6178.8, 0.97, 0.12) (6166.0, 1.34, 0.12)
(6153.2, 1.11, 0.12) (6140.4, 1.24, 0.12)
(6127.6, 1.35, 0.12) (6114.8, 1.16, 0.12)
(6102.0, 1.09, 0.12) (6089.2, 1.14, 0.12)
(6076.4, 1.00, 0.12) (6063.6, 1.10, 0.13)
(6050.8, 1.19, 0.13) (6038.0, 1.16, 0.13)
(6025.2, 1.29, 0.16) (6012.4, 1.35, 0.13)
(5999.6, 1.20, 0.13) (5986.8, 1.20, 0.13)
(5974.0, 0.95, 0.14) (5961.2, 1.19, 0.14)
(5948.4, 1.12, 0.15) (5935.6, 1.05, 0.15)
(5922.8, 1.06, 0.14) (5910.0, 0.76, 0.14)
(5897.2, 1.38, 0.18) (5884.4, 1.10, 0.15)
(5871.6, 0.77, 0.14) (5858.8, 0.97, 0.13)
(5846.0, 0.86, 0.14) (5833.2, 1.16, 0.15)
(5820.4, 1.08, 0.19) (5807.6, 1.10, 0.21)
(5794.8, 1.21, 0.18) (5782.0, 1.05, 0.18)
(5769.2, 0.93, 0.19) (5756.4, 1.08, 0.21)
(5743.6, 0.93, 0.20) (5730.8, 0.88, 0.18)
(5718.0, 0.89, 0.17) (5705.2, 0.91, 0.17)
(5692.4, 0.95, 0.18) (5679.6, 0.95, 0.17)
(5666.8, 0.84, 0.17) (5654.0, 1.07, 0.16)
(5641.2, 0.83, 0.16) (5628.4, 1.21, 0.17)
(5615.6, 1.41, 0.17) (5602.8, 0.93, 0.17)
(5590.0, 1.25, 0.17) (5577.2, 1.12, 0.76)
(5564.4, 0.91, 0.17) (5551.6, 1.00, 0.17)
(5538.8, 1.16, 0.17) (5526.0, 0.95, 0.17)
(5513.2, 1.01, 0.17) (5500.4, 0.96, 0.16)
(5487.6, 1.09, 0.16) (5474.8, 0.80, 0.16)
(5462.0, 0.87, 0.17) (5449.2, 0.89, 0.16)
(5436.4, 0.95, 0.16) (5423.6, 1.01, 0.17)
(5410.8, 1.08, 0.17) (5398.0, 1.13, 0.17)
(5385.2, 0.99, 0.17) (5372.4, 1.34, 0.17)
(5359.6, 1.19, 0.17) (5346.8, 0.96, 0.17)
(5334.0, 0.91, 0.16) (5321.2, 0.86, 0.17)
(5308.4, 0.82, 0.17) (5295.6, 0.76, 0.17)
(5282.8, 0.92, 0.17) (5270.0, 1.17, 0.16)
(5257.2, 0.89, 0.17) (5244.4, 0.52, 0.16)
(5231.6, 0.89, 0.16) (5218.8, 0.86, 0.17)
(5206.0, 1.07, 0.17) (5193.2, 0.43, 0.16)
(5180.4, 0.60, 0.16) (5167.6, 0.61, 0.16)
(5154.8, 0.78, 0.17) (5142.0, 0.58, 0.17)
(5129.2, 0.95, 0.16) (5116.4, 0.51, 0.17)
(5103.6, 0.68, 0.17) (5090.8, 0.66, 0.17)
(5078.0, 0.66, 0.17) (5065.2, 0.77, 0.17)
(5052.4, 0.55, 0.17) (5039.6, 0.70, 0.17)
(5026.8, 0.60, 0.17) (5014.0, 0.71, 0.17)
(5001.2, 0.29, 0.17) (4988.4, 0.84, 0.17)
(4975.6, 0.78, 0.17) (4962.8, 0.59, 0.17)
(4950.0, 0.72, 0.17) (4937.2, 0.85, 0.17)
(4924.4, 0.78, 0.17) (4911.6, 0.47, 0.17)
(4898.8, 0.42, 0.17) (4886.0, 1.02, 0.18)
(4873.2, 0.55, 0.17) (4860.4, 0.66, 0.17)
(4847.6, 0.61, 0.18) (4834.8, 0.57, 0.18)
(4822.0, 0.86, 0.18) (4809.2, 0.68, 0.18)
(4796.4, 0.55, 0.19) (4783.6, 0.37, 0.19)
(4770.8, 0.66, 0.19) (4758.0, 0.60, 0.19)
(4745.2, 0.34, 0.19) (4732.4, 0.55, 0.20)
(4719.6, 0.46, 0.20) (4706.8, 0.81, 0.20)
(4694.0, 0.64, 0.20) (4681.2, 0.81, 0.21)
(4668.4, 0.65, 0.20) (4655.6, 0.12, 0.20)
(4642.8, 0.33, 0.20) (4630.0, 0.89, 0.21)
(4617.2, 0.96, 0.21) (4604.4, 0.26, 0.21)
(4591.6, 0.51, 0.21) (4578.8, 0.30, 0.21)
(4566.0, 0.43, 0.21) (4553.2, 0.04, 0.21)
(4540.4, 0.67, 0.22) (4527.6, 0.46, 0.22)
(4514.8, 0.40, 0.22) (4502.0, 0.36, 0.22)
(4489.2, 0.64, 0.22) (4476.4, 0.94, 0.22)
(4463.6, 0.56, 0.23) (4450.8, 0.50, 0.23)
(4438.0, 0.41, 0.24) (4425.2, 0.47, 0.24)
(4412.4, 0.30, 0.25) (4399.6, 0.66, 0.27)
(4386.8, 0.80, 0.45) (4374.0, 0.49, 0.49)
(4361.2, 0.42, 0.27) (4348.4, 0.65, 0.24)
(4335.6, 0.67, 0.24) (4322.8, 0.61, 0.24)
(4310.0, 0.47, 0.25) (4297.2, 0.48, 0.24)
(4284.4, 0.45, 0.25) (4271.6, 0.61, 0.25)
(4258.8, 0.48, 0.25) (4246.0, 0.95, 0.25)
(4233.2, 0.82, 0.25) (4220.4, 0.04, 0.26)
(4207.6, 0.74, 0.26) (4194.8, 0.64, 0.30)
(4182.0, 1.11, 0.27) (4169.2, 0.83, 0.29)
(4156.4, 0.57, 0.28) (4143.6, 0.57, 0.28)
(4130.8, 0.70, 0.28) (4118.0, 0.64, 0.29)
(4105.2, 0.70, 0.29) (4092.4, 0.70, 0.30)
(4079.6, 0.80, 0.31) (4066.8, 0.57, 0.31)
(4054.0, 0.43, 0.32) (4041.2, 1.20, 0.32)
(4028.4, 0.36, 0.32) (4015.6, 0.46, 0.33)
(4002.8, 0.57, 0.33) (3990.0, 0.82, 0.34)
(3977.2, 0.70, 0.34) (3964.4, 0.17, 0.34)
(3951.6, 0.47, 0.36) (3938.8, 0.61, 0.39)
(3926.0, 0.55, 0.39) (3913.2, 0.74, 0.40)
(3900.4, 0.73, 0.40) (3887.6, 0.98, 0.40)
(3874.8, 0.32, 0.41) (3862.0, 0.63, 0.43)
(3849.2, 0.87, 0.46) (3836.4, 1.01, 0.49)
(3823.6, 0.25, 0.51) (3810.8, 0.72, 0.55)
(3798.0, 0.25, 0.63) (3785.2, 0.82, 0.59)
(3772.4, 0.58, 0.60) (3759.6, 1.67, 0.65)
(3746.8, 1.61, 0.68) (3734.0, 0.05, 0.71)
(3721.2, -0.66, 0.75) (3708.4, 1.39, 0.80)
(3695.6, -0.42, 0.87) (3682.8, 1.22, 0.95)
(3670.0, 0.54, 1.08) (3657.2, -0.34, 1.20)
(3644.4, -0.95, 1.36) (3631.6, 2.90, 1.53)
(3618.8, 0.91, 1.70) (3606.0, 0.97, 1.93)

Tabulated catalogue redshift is 0.33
